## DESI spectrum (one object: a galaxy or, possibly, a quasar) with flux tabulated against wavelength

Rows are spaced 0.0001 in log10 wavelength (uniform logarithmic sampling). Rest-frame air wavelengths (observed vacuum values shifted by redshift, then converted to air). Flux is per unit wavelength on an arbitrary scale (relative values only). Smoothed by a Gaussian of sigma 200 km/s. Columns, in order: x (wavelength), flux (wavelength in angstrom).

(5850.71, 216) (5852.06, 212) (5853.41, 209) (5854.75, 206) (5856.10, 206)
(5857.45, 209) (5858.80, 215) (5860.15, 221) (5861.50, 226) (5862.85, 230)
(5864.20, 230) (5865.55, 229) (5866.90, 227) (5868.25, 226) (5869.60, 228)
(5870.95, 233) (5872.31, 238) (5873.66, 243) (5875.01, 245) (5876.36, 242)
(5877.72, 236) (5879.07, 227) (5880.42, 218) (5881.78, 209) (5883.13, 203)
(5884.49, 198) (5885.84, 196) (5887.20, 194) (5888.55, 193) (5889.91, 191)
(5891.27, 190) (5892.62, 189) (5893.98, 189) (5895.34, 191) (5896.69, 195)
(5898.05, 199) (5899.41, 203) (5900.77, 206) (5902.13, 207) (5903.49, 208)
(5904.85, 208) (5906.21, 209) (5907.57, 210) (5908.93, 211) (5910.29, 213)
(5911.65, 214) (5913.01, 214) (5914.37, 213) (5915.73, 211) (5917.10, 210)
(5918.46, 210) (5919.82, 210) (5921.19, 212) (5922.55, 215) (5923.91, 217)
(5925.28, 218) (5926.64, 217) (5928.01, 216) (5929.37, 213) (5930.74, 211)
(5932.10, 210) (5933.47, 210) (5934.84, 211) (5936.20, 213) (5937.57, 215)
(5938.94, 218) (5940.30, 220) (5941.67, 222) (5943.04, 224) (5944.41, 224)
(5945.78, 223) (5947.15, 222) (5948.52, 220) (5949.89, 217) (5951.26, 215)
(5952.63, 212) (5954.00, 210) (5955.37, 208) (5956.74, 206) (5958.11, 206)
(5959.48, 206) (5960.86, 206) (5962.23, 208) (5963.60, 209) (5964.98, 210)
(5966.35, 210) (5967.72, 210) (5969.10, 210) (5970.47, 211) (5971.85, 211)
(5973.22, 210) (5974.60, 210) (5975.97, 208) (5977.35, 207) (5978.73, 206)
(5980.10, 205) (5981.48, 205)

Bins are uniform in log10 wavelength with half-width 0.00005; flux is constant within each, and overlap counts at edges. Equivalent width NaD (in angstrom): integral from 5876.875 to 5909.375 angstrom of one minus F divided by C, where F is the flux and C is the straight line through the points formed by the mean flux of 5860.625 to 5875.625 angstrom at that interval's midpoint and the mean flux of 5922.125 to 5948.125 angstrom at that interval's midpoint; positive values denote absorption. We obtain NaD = 3.3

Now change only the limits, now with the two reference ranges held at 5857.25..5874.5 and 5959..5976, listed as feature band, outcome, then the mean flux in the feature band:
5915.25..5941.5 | 0.3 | 214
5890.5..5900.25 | 1.3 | 194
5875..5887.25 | 0.5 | 216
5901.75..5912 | 0.5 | 210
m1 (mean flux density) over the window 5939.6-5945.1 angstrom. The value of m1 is 223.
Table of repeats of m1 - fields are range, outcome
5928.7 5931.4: 212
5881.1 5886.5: 202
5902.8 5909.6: 209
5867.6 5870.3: 227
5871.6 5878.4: 241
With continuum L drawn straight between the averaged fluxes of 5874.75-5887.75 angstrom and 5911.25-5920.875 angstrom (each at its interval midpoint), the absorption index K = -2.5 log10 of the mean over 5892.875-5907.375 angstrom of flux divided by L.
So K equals 0.06 mag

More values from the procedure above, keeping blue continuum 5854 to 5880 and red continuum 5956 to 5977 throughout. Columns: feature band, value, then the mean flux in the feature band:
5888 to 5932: 0.06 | 207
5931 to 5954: -0.02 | 217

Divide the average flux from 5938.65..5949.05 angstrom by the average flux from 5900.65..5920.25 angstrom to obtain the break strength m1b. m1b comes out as 1.05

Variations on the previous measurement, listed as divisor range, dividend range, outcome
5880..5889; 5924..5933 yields 1.06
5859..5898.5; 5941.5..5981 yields 0.98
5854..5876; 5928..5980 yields 0.94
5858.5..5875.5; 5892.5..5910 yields 0.88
